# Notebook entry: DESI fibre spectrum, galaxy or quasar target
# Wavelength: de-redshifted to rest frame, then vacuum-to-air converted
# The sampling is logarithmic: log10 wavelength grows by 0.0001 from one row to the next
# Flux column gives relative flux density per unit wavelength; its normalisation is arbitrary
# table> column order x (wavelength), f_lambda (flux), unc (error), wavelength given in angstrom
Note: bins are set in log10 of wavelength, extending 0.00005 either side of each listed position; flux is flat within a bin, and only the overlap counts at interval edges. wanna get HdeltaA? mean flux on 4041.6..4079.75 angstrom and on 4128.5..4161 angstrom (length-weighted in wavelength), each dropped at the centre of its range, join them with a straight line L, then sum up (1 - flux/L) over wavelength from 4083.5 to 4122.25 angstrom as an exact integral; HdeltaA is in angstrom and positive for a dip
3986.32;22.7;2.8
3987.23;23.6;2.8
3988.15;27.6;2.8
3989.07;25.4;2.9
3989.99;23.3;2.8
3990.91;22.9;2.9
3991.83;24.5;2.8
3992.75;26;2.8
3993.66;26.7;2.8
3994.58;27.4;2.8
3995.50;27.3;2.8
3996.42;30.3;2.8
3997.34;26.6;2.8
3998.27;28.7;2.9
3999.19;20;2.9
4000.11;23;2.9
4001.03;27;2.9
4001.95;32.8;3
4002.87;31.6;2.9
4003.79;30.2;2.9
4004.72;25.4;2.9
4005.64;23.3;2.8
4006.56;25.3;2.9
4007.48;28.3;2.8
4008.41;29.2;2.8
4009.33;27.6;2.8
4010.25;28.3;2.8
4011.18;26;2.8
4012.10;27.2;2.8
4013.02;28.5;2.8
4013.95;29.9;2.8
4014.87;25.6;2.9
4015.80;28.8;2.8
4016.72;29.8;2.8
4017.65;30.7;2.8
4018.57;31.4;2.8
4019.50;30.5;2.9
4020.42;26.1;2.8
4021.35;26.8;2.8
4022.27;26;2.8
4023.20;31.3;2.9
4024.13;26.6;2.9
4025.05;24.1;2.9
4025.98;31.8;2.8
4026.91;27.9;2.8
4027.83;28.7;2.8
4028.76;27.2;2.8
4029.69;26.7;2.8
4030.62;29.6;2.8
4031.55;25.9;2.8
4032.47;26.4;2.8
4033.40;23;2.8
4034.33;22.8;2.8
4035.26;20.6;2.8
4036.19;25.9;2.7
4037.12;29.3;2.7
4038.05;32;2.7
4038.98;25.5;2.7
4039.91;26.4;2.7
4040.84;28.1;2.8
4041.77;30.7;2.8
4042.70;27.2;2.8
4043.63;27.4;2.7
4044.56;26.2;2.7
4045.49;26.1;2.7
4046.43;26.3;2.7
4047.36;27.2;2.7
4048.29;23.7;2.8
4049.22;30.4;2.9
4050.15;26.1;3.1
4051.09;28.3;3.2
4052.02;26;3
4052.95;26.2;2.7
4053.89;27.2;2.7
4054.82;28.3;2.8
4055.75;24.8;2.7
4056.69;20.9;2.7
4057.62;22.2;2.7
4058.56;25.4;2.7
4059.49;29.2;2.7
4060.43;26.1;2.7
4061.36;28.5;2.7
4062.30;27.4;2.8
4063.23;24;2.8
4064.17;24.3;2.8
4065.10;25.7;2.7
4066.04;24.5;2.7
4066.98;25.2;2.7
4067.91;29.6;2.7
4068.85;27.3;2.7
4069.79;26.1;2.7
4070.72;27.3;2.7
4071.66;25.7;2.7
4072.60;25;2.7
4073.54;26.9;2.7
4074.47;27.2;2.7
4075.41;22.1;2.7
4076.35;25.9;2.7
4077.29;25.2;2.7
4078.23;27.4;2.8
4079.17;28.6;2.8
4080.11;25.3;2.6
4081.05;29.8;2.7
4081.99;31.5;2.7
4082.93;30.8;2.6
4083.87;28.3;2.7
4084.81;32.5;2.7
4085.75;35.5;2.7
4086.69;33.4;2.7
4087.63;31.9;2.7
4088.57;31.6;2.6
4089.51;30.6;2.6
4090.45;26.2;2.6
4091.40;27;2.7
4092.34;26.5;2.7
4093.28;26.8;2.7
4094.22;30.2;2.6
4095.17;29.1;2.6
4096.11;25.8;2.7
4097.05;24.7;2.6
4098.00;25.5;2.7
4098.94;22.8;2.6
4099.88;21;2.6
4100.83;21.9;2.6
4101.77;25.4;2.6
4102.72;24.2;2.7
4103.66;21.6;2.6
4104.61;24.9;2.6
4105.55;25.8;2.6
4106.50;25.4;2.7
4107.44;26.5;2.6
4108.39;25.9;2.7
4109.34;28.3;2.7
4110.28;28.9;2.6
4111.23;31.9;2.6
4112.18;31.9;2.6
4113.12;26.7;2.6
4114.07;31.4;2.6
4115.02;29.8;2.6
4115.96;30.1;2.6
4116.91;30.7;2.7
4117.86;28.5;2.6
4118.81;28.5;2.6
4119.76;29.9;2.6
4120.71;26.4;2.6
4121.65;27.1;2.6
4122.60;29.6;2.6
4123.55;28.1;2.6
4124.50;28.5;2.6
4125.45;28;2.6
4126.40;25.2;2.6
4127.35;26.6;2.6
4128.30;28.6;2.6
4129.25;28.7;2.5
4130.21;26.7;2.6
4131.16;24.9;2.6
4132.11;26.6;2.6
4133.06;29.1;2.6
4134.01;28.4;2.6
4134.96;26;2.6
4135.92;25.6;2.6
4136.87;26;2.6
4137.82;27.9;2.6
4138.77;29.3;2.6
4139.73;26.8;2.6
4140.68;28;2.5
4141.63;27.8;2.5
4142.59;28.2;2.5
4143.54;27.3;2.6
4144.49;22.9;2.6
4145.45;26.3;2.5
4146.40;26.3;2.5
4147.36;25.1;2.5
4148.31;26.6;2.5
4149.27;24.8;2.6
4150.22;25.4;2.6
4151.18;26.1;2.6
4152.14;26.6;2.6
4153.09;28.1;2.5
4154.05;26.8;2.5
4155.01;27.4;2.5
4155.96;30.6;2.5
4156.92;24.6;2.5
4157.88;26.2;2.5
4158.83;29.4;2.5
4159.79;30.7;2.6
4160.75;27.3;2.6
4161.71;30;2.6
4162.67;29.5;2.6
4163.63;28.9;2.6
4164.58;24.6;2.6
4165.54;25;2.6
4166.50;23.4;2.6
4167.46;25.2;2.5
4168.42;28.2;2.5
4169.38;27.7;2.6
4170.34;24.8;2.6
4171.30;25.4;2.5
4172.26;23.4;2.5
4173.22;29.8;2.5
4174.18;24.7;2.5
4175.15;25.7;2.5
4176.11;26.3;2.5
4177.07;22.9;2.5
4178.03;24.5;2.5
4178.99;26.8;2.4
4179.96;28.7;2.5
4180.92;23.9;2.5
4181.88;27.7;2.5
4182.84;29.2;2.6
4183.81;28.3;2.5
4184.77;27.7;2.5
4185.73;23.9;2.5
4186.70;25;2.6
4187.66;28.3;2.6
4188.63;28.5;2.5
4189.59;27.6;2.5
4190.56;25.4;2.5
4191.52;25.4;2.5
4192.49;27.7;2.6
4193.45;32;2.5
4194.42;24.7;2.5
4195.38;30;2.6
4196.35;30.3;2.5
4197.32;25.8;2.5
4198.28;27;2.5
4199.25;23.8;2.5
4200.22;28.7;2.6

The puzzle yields -1.7 angstrom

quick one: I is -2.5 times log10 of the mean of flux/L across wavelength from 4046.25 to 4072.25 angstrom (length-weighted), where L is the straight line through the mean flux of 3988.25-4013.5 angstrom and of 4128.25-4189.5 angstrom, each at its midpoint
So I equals 0.02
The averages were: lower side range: 26.8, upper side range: 26.8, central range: 26.2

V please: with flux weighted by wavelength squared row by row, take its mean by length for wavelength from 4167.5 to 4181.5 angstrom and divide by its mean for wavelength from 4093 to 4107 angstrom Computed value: 1.1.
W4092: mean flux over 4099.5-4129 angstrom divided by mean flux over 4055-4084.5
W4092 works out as 1.0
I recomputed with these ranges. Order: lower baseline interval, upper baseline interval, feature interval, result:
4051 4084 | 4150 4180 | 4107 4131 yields -0.07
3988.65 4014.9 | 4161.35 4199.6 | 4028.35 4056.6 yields 0.01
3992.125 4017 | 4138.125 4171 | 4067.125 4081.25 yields 0.03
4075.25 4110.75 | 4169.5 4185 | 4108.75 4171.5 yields -0.03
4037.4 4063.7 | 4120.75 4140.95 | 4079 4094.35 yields -0.11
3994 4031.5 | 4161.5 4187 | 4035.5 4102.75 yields 0.01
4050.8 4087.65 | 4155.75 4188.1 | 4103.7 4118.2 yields -0.05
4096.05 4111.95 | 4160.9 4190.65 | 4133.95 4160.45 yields -0.04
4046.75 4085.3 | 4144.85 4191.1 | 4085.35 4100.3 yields -0.05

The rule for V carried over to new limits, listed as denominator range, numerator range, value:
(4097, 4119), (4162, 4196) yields 1.03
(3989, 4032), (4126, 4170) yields 1.05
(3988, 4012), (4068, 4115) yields 1.07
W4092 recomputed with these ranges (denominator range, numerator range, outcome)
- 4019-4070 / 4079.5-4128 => 1.05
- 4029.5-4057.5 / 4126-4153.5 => 1.01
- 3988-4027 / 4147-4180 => 0.97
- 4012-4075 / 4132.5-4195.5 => 1.00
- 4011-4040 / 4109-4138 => 1.03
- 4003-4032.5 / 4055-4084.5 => 0.95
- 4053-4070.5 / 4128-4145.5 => 1.04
